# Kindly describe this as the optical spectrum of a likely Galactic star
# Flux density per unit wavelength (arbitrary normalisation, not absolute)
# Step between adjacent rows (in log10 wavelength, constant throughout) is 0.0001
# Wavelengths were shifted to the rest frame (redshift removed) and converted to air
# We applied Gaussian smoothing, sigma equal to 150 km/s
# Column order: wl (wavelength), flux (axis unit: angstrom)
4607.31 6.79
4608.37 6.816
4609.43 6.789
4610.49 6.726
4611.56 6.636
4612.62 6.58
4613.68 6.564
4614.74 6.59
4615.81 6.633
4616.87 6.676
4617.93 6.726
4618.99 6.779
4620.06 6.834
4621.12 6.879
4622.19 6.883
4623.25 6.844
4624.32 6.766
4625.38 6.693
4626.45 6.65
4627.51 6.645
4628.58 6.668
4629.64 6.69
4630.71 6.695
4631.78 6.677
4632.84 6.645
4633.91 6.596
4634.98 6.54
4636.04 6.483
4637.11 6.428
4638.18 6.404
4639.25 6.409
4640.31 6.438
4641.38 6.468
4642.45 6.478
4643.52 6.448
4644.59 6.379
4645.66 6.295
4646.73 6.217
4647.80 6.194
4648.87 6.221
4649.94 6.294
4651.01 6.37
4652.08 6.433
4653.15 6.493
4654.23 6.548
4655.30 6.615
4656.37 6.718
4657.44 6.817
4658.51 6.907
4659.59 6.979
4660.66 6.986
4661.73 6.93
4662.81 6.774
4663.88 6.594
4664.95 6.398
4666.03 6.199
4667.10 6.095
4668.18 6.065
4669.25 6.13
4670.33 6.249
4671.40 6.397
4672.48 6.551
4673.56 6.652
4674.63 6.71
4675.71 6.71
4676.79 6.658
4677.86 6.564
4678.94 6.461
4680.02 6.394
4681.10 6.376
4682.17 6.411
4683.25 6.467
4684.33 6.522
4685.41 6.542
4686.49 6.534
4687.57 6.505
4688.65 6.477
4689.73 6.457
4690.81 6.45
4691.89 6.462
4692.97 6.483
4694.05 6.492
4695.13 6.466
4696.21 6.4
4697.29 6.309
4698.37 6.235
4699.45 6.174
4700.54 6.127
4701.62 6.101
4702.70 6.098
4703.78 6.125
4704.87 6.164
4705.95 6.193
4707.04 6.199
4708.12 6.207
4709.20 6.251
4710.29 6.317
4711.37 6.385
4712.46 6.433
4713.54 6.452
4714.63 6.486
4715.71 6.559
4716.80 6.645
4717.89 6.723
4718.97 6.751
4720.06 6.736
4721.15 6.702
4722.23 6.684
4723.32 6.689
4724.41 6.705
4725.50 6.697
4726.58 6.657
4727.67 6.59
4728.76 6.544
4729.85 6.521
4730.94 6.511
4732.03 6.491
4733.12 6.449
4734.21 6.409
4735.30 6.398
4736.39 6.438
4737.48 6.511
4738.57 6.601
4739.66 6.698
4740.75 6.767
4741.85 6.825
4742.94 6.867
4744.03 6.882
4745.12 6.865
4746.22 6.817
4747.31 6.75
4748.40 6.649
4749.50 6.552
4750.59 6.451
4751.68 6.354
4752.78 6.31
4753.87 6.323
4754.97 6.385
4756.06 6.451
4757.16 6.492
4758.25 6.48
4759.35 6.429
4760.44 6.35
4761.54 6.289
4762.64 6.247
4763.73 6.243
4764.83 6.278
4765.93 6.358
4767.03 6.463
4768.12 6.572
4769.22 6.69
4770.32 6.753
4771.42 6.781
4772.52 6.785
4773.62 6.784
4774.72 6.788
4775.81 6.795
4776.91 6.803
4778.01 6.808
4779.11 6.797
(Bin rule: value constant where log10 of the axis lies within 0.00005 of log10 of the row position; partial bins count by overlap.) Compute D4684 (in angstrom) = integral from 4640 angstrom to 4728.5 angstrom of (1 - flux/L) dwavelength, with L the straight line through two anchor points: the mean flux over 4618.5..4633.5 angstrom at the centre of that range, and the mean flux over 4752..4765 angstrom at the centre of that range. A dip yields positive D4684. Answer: 1.4 angstrom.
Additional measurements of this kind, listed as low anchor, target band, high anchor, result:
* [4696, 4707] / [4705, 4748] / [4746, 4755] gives -1.5 angstrom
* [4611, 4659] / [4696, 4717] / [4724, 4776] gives 0.9 angstrom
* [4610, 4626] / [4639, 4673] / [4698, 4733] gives 0.7 angstrom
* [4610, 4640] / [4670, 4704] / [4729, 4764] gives 0.8 angstrom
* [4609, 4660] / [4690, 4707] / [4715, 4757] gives 0.8 angstrom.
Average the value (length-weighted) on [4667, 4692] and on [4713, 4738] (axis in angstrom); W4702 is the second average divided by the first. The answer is 1.0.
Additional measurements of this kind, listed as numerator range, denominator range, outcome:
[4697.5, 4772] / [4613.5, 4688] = 0.99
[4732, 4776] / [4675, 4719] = 1.02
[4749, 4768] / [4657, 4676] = 0.97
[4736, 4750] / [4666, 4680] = 1.04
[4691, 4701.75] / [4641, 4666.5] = 0.97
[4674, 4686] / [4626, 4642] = 0.99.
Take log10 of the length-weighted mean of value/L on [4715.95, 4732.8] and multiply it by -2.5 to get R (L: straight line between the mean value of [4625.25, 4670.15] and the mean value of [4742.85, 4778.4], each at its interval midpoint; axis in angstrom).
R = -0.01 mag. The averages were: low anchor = 6.51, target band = 6.64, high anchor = 6.57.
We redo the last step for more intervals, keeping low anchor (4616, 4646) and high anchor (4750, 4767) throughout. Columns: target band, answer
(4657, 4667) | -0.02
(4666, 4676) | 0.03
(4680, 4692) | 0.01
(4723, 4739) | -0.02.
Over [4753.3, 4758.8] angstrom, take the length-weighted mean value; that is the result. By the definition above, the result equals 6.43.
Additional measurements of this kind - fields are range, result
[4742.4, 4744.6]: 6.89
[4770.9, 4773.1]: 6.78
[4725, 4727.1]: 6.7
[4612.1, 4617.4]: 6.61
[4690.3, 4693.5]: 6.47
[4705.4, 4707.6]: 6.2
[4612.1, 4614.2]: 6.58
